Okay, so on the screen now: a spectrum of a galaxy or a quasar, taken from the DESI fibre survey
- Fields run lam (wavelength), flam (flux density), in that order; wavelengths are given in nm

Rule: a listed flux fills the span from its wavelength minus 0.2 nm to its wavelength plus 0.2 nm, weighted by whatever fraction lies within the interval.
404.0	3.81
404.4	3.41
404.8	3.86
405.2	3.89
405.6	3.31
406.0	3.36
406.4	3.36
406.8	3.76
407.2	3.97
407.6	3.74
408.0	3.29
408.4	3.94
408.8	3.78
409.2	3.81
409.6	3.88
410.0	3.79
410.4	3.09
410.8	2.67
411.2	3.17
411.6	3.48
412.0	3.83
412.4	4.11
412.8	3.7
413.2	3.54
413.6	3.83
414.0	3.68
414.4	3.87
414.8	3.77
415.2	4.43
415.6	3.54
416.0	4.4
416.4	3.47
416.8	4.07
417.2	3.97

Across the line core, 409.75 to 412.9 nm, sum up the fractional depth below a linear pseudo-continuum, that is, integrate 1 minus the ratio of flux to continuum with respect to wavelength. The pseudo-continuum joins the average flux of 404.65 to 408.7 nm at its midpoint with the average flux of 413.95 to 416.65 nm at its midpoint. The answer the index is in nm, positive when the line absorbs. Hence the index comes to 0.25 nm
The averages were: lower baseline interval 3.65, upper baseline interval 3.89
